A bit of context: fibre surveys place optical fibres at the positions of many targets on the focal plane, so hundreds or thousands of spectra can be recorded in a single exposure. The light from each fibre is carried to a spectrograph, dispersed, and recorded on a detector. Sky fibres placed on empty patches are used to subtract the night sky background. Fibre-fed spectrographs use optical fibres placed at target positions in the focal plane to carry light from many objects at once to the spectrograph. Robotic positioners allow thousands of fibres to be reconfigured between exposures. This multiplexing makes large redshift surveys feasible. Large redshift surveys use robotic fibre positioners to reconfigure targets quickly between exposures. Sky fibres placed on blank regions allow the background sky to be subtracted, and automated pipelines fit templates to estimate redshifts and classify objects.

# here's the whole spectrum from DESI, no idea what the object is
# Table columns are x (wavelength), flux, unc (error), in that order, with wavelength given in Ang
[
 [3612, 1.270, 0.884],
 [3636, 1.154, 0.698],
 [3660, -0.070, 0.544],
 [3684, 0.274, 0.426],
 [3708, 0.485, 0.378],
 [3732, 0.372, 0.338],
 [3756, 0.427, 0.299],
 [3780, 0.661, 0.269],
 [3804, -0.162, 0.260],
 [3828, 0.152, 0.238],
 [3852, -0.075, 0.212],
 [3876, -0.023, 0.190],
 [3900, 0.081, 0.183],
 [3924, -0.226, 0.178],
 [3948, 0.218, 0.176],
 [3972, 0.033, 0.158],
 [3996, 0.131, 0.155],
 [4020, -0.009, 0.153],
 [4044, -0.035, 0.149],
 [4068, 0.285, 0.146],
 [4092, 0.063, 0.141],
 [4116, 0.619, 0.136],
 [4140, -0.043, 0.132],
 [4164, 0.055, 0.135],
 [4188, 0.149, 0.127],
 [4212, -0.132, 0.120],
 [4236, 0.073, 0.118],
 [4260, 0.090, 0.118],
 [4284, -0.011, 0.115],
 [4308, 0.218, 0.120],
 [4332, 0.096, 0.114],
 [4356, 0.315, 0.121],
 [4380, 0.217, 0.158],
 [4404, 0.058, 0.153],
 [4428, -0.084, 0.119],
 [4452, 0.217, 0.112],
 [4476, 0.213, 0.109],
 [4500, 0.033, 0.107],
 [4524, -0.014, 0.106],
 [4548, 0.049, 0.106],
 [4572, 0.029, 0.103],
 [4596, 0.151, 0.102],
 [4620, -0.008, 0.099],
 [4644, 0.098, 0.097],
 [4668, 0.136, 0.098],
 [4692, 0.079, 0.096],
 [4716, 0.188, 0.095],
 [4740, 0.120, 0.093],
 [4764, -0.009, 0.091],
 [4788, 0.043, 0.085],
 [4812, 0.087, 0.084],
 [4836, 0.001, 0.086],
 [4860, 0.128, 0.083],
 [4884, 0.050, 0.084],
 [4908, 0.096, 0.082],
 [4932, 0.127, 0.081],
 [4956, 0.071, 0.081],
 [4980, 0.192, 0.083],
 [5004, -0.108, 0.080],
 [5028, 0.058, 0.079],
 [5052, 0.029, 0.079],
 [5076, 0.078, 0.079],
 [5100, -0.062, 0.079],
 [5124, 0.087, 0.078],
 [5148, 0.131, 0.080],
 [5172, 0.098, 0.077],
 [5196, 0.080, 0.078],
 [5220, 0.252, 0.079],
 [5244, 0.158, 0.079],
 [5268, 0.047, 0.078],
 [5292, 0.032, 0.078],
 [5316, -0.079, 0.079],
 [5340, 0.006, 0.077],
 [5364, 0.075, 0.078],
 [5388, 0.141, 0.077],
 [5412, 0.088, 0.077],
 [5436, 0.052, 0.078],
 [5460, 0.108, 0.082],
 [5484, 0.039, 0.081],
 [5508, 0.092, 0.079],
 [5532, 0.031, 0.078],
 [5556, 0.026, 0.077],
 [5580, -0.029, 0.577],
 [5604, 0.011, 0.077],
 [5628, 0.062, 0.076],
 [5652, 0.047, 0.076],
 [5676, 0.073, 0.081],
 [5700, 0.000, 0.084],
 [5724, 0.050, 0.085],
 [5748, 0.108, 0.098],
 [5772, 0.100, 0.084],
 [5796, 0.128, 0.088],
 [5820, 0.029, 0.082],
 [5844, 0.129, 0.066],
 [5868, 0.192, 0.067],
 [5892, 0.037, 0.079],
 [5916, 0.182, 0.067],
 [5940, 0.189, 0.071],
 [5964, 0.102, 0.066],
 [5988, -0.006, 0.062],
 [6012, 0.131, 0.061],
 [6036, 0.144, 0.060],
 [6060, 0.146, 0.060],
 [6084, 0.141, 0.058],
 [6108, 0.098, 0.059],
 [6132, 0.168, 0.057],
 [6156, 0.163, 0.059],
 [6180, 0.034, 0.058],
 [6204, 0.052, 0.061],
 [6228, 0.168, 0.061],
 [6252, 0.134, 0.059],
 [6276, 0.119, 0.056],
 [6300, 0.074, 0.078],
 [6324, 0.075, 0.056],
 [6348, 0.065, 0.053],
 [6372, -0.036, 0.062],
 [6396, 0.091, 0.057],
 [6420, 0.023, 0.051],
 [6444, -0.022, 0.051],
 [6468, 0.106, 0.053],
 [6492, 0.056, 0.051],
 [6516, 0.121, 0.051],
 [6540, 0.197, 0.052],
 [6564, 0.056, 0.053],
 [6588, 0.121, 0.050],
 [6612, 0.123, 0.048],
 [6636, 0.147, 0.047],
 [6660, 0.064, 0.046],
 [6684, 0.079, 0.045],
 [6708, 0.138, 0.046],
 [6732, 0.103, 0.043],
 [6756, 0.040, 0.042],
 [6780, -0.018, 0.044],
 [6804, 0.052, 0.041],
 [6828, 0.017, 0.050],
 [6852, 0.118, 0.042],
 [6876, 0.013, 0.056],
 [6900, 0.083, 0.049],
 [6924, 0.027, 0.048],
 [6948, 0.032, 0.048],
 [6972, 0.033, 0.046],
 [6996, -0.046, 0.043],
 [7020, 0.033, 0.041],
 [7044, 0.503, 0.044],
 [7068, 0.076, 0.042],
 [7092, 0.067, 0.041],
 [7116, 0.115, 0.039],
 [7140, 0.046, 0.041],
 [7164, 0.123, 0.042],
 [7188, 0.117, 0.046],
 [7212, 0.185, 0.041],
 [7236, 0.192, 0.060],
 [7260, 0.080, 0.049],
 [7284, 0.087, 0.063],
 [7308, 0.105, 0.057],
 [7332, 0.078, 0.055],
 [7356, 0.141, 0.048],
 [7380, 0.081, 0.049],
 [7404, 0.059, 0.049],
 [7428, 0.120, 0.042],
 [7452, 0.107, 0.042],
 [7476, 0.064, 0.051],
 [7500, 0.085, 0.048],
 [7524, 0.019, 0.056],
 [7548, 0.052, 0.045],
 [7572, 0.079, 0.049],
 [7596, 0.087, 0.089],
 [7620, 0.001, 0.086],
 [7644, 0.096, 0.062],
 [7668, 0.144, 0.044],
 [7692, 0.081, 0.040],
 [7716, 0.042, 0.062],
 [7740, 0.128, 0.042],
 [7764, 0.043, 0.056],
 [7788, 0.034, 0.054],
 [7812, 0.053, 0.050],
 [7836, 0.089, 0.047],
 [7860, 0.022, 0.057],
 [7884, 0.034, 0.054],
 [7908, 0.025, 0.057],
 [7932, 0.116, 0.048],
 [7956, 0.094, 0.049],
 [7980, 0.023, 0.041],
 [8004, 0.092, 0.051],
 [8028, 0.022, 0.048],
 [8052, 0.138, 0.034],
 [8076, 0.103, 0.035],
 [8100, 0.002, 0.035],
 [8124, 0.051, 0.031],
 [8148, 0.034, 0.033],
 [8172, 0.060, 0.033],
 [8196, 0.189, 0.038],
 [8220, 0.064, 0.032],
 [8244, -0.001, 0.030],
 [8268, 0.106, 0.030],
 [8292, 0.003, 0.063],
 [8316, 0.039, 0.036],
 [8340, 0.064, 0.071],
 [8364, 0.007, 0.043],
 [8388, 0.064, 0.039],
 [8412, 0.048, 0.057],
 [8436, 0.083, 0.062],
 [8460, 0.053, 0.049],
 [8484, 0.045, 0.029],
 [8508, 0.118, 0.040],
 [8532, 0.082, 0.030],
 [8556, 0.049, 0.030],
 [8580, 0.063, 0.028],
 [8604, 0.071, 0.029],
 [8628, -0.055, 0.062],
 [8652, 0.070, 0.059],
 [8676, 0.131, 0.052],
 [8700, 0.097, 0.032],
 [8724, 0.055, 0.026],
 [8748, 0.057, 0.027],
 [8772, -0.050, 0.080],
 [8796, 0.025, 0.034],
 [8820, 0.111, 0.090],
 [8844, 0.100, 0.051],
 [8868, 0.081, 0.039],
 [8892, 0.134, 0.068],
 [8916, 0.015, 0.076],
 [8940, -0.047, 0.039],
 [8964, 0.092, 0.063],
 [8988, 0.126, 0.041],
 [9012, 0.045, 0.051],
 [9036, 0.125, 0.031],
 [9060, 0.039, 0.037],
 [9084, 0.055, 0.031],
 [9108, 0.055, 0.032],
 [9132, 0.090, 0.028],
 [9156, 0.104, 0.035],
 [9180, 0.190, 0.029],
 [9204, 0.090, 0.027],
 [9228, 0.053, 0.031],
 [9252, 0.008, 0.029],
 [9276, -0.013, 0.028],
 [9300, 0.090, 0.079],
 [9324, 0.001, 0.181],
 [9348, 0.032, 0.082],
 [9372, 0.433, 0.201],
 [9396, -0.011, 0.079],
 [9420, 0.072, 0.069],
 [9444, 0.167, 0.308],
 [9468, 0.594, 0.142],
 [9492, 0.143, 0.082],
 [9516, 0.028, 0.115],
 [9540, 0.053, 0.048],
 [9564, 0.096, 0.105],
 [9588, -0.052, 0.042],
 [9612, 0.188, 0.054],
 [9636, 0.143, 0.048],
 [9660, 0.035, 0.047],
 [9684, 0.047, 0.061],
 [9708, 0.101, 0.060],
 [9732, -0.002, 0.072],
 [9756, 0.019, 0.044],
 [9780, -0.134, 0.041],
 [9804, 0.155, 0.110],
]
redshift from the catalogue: 0.888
